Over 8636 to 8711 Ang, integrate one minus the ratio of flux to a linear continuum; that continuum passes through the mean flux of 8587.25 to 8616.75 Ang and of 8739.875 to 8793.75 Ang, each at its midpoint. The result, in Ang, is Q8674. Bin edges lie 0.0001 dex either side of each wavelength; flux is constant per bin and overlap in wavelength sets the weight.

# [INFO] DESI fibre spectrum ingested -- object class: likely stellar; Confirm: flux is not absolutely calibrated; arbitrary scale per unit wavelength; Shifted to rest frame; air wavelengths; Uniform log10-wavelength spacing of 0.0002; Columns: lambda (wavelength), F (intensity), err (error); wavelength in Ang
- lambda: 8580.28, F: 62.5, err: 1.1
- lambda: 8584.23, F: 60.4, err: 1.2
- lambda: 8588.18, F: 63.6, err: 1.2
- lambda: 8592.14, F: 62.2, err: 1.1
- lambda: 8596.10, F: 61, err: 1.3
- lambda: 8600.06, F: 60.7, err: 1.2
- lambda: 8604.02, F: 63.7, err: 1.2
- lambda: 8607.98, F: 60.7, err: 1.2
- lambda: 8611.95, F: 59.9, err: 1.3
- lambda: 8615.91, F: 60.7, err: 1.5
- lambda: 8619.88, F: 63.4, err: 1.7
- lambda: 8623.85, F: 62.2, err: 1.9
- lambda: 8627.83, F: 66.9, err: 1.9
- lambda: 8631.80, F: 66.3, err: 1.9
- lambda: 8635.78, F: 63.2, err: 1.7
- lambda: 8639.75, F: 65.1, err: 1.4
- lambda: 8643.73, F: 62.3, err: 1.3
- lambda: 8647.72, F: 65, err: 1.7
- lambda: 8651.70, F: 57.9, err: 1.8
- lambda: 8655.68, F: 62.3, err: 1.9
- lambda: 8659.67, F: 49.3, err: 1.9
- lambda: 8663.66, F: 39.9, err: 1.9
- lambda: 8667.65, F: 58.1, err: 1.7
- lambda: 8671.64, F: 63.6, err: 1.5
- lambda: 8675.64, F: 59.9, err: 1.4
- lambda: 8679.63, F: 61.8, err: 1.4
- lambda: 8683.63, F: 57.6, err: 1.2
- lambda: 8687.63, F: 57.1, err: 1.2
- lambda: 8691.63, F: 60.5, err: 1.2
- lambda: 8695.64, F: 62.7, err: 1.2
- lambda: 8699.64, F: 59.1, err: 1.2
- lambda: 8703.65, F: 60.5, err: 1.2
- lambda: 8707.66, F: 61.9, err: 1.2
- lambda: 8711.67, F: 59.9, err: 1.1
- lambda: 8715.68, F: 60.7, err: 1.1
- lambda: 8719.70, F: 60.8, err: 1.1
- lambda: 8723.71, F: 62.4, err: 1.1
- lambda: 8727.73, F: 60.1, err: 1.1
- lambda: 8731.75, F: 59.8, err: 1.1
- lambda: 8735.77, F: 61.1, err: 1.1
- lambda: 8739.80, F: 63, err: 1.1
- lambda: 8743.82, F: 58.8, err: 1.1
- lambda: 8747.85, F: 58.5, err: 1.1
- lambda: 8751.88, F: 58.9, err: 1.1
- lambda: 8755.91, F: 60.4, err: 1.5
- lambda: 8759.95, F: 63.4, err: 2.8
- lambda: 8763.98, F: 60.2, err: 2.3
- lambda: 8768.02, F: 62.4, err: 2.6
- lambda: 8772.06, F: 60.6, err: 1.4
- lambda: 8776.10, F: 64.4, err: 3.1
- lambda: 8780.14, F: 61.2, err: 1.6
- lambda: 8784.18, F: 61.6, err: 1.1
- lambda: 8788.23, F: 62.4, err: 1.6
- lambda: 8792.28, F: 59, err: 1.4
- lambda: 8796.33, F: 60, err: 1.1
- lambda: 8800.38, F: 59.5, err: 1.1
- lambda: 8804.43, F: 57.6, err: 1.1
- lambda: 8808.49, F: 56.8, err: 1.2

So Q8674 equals 2.5 Ang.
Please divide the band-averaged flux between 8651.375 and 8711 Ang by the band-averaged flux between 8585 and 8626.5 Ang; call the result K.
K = 0.94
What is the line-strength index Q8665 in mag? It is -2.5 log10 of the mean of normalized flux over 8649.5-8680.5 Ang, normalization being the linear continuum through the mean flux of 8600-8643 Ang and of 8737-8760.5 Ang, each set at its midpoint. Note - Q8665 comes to 0.103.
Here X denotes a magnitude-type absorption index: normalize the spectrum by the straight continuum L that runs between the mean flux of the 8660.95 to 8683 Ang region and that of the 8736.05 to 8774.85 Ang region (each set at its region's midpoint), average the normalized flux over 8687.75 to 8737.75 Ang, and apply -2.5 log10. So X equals -0.038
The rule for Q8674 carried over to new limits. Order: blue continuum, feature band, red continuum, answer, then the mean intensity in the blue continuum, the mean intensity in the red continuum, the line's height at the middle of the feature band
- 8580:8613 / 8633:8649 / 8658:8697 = -1.32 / 61.6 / 57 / 59.1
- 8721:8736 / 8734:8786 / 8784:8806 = -0.61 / 60.8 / 59.9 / 60.4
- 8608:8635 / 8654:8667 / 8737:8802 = 2.39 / 63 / 60.9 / 62.5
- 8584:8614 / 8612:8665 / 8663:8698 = -0.34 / 61.6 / 58.6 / 60.2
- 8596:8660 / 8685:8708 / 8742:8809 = 0.46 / 62.1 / 60.4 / 61.3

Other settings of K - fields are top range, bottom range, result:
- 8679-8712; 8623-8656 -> 0.94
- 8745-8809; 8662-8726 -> 1.02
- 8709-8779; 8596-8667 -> 1.01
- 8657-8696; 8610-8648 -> 0.90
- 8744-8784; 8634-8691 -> 1.04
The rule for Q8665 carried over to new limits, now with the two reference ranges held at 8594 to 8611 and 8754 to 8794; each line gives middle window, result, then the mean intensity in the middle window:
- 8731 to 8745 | 0.01 mag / 60.9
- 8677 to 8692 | 0.04 mag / 59.2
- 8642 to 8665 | 0.09 mag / 56.5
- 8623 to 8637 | -0.06 mag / 64.9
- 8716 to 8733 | 0.01 mag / 60.8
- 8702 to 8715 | 0.01 mag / 60.8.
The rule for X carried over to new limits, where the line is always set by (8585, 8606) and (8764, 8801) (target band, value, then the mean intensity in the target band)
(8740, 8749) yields 0.033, 59.6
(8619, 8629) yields -0.034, 64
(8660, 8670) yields 0.239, 49.6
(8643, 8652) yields -0.008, 62.3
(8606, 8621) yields 0.018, 61.1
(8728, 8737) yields 0.020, 60.3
